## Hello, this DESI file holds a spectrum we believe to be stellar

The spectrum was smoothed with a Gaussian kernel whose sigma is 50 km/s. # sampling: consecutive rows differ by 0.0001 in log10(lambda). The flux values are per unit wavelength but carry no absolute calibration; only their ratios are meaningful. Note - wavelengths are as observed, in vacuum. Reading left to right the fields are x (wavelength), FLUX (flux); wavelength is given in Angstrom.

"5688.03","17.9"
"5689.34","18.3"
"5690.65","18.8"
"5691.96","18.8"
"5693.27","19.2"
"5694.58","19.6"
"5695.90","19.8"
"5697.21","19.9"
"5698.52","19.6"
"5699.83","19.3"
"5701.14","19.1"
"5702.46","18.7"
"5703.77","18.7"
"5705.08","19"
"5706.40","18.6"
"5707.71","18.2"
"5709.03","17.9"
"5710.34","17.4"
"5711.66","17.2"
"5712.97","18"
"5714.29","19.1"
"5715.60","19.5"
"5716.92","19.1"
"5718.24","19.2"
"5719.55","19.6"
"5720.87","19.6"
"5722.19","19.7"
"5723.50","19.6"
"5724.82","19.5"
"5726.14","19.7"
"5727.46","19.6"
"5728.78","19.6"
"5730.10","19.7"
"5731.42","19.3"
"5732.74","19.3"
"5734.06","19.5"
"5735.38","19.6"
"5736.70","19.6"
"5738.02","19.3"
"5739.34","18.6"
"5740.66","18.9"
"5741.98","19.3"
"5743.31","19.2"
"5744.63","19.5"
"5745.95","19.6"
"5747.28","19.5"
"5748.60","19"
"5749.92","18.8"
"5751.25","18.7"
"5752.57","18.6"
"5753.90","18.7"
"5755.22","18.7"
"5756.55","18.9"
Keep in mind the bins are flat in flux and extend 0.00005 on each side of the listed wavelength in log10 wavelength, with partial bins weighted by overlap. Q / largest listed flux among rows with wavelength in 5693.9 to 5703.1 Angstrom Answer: 19.9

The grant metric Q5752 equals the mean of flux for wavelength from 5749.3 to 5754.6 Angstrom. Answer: 18.7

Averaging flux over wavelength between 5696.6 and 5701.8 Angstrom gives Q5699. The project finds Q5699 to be 19.5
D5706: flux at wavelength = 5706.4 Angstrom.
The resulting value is 18.6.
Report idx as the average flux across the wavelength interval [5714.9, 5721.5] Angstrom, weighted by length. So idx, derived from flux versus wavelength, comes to 19.4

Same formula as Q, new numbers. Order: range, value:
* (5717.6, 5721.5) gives 19.6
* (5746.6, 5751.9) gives 19.5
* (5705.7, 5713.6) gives 18.6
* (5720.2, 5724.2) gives 19.7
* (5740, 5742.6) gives 19.3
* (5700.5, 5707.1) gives 19.1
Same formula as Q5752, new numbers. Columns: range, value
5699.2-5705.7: 19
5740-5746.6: 19.3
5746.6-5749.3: 19.2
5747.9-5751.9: 18.8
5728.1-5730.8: 19.6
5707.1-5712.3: 17.7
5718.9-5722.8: 19.6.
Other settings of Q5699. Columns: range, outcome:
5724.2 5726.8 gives 19.6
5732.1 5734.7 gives 19.4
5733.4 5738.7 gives 19.5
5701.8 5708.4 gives 18.6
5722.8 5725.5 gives 19.6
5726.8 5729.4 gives 19.6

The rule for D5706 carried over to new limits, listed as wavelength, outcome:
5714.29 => 19.1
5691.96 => 18.8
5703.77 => 18.7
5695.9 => 19.8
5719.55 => 19.6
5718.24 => 19.2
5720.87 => 19.6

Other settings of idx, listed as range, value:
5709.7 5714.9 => 17.9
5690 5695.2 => 19.1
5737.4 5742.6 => 19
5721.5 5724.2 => 19.7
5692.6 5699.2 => 19.6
